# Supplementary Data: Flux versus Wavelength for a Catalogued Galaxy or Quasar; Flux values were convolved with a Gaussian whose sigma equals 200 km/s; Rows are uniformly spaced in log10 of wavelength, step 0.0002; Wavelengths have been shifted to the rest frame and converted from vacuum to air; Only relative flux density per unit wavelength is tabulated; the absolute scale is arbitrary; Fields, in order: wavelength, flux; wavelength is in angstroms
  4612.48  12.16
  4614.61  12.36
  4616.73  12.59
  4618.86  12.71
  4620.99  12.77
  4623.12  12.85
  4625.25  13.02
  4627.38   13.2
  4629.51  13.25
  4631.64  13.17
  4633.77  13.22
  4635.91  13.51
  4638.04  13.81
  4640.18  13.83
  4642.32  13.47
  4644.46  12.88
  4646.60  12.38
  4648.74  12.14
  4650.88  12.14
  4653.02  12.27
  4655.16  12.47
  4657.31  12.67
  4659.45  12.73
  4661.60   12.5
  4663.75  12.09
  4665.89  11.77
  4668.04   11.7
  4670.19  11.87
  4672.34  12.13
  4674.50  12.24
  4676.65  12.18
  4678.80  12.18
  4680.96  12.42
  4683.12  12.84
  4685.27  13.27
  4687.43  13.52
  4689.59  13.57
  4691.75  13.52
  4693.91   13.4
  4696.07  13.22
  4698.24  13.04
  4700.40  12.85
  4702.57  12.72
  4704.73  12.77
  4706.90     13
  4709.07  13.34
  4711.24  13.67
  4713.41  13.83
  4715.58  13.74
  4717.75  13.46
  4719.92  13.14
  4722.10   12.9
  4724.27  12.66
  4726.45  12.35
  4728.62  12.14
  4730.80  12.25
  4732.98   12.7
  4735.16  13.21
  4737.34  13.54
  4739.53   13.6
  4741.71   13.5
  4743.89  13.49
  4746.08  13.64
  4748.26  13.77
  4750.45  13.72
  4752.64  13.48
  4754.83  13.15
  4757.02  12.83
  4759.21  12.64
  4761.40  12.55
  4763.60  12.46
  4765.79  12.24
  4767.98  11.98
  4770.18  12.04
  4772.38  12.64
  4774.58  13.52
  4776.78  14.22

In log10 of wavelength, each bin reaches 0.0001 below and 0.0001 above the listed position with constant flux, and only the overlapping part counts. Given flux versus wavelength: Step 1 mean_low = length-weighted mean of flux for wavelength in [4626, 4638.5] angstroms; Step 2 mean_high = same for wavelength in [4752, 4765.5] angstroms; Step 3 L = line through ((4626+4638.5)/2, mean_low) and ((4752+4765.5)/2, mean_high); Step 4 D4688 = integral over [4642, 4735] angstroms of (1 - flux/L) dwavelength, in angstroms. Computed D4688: 2.5 angstroms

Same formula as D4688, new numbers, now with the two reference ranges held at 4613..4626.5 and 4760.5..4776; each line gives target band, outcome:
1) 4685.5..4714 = -1.5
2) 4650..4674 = 0.8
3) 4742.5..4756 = -1.1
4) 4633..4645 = -0.8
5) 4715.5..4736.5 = -0.4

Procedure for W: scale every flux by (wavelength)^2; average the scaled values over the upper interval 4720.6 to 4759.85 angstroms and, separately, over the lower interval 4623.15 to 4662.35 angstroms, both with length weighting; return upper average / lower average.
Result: 1.1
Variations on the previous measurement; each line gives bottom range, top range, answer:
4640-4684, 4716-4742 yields 1.08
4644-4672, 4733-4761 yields 1.13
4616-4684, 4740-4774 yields 1.07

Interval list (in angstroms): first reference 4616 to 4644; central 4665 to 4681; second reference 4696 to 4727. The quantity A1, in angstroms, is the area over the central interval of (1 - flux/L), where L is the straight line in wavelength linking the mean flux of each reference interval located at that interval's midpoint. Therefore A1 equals 1.3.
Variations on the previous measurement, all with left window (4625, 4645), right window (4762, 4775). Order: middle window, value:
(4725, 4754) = -1.3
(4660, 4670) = 0.8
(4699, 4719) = -0.7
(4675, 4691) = 0.2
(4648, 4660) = 0.8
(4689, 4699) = -0.3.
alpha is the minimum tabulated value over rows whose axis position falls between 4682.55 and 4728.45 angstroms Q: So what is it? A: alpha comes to 12.35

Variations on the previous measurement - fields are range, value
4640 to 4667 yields 11.77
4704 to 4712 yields 12.77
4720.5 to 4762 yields 12.14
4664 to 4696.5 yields 11.7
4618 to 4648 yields 12.38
